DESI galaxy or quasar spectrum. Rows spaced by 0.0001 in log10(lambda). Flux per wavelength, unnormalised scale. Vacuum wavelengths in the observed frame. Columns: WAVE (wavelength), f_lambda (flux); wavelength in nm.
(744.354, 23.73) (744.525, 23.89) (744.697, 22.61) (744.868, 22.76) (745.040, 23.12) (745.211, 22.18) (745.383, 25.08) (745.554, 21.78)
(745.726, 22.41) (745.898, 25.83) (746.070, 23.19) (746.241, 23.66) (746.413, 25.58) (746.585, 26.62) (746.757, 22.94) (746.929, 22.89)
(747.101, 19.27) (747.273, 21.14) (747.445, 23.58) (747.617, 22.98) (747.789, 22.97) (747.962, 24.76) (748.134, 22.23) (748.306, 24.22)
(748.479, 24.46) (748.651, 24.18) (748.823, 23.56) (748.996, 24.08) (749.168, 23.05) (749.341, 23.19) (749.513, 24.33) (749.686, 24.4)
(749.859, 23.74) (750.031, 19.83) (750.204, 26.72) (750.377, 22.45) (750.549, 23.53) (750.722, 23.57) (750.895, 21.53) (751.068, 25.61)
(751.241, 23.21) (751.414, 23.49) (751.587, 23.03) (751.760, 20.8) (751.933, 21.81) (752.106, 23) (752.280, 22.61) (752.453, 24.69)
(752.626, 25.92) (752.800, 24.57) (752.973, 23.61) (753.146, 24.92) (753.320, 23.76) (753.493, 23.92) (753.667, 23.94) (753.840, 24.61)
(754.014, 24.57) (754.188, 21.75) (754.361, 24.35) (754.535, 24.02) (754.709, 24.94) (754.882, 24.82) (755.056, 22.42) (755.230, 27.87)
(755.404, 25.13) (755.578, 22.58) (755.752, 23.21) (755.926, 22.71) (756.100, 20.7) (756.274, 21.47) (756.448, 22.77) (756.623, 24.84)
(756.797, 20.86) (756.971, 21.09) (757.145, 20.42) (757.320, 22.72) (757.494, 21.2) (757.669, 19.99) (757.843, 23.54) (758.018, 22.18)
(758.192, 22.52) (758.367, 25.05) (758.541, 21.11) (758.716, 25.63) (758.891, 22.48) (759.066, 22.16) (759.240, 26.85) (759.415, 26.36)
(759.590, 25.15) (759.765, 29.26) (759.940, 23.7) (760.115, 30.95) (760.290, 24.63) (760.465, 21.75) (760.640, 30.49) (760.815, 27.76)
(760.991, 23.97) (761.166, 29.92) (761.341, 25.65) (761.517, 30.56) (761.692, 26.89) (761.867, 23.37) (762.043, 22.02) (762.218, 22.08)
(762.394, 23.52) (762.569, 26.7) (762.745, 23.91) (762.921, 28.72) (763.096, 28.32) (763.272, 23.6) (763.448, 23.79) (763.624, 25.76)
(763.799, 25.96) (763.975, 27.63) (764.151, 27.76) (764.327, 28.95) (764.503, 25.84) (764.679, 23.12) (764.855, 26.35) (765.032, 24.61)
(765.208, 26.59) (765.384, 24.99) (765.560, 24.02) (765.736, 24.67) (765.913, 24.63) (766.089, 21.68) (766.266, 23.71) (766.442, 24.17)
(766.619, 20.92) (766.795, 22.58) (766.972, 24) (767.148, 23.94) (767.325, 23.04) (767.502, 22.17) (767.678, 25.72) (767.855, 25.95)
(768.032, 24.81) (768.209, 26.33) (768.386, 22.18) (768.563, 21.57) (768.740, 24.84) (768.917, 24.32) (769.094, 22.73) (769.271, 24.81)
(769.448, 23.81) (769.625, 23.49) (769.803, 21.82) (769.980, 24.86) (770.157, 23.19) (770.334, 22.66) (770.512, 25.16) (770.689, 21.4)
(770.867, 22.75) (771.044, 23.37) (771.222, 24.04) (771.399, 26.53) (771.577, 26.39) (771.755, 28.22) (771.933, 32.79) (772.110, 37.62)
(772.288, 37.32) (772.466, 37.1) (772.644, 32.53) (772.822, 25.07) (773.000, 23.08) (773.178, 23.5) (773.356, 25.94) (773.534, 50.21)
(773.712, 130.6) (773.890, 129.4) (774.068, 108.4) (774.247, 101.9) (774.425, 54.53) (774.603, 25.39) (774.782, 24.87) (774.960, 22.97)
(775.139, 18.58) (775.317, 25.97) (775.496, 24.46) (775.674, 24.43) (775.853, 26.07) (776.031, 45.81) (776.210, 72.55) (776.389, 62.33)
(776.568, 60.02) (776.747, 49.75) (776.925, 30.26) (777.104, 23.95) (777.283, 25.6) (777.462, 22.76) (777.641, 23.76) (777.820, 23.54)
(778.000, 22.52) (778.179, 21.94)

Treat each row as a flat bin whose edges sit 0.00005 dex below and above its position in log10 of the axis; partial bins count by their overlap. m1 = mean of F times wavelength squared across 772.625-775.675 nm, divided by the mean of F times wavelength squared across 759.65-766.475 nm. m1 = 1.98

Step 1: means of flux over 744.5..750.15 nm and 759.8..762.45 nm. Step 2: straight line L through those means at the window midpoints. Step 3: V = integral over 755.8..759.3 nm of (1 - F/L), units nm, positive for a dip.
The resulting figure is 0.38 nm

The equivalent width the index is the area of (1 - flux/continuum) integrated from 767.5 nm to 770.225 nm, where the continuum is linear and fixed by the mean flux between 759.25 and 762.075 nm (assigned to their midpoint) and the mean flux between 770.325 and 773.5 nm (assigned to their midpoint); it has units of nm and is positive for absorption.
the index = 0.36 nm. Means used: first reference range 26.5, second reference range 28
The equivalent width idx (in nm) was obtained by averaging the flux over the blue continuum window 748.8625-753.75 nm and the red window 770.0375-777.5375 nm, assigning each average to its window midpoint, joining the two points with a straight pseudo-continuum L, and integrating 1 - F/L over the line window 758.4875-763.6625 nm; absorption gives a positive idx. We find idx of 0.853 nm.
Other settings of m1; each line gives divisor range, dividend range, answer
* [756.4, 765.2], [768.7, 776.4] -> 1.56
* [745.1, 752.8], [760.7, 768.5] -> 1.12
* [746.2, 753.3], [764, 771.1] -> 1.08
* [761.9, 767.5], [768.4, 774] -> 1.39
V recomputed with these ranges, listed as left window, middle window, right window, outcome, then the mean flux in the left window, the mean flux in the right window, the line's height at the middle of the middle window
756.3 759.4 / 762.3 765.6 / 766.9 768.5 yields -0.304 nm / 22.7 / 24.2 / 23.6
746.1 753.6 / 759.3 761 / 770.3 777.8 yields 0.222 nm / 23.5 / 40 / 30.5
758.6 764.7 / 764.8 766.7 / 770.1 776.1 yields 0.399 nm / 25.9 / 39.3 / 30.7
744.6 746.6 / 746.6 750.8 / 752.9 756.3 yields 0.068 nm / 23.6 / 23.8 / 23.7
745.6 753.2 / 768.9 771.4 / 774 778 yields 0.882 nm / 23.5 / 40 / 36.4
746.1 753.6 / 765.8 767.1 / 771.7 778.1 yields 0.468 nm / 23.5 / 42.6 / 36.2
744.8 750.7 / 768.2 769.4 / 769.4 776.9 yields 0.433 nm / 23.4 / 39.8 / 37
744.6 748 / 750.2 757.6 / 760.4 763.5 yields 0.338 nm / 23.2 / 25.8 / 24.5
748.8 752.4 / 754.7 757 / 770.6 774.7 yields 0.424 nm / 23.2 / 45.6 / 28.5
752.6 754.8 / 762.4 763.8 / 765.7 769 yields -0.108 nm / 24.2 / 23.7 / 23.9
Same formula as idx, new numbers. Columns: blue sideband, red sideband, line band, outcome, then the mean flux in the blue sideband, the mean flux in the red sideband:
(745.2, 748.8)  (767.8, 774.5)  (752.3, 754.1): 0.171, 23.5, 37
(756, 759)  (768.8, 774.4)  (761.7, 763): 0.166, 22.3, 39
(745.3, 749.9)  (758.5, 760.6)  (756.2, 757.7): 0.186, 23.6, 25.2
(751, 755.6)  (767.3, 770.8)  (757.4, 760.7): -0.077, 23.9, 23.7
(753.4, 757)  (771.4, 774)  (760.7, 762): 0.185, 23.5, 45.6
